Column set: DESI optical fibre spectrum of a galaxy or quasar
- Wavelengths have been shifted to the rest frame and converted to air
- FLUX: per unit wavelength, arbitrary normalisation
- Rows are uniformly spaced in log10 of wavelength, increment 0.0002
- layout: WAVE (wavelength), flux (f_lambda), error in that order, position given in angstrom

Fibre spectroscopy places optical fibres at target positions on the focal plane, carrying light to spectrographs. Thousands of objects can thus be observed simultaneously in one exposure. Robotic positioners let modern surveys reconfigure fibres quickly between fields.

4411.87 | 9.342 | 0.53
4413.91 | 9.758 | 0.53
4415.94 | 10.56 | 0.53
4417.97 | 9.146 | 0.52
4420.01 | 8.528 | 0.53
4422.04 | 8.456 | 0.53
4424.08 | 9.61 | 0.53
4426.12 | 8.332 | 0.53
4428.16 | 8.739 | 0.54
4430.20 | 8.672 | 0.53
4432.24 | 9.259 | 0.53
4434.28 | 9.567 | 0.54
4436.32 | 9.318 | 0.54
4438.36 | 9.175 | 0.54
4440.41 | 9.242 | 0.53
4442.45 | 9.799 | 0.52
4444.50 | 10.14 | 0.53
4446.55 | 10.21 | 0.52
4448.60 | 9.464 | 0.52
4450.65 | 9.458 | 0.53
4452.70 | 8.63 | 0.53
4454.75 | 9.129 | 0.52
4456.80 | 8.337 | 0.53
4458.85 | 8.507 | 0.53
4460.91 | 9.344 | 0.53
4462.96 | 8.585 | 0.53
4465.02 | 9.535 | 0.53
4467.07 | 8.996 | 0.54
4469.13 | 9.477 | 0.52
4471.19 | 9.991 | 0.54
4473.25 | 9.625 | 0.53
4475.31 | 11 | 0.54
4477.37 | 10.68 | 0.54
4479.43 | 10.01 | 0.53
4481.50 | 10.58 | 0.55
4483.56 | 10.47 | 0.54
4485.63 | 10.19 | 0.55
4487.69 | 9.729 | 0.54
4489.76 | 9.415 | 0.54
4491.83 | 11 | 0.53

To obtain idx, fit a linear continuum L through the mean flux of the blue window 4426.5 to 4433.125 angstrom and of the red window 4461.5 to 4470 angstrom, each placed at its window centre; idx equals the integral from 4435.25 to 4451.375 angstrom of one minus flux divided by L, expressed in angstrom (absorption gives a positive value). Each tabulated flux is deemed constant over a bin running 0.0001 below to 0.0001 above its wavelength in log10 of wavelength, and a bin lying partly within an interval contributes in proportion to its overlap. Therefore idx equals -1.2 angstrom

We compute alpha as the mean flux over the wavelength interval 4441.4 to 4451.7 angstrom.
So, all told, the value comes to 9.81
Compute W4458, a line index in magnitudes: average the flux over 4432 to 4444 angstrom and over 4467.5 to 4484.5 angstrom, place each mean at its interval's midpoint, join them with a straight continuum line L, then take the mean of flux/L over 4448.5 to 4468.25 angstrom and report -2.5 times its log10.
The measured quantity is 0.10 mag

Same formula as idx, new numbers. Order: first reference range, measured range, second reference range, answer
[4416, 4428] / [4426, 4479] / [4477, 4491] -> 0.8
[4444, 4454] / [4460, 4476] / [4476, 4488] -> 0.7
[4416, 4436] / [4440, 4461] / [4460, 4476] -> 0.1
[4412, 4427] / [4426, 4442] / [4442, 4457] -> 0.4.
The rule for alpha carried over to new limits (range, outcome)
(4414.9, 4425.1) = 9.26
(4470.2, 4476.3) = 10.2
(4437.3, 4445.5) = 9.59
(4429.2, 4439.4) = 9.2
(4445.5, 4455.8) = 9.37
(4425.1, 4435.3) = 8.92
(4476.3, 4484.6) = 10.4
